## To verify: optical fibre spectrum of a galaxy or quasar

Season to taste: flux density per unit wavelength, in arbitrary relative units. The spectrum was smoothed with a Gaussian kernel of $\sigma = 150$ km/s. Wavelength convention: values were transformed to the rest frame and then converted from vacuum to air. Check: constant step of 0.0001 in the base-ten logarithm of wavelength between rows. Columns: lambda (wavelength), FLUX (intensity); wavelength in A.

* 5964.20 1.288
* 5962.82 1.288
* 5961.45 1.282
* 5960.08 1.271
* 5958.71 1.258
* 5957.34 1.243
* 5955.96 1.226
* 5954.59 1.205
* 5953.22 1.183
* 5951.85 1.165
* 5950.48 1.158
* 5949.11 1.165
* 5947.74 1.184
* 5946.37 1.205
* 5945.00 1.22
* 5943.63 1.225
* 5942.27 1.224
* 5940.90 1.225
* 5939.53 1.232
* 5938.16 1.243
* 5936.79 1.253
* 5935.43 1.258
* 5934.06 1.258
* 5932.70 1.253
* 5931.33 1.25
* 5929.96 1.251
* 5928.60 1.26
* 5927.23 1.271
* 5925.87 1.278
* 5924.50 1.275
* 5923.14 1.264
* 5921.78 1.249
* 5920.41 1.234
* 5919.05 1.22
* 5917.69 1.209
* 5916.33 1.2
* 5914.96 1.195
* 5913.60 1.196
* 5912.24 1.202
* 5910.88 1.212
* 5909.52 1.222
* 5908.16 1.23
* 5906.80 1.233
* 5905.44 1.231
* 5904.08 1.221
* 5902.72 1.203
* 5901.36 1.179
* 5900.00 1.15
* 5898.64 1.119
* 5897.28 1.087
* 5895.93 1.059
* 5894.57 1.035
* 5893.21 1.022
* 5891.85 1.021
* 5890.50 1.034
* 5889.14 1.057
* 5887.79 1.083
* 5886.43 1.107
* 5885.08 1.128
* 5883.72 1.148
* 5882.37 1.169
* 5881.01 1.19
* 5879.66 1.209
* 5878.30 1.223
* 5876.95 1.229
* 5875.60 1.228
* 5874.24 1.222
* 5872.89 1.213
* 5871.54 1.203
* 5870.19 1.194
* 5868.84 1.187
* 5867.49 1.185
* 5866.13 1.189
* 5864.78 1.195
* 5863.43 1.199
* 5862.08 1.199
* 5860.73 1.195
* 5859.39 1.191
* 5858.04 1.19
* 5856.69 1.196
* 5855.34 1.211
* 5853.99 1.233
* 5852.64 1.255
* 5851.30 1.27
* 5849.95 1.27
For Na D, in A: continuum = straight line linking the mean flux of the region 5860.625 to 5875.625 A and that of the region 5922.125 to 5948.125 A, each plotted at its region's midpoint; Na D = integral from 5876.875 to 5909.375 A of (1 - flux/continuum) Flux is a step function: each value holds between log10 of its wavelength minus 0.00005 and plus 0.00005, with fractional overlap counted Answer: 2.0 A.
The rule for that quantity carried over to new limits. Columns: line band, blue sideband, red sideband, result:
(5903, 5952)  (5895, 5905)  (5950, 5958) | -2.4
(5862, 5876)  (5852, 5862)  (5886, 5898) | -0.5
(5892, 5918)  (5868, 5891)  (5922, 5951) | 0.7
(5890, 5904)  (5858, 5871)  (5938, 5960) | 1.2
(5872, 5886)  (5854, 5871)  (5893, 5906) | -0.3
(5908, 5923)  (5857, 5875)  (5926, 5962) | 0.0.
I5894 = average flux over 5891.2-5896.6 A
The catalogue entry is 1.03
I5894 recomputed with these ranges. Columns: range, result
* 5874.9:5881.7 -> 1.21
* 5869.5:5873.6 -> 1.21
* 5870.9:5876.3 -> 1.22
